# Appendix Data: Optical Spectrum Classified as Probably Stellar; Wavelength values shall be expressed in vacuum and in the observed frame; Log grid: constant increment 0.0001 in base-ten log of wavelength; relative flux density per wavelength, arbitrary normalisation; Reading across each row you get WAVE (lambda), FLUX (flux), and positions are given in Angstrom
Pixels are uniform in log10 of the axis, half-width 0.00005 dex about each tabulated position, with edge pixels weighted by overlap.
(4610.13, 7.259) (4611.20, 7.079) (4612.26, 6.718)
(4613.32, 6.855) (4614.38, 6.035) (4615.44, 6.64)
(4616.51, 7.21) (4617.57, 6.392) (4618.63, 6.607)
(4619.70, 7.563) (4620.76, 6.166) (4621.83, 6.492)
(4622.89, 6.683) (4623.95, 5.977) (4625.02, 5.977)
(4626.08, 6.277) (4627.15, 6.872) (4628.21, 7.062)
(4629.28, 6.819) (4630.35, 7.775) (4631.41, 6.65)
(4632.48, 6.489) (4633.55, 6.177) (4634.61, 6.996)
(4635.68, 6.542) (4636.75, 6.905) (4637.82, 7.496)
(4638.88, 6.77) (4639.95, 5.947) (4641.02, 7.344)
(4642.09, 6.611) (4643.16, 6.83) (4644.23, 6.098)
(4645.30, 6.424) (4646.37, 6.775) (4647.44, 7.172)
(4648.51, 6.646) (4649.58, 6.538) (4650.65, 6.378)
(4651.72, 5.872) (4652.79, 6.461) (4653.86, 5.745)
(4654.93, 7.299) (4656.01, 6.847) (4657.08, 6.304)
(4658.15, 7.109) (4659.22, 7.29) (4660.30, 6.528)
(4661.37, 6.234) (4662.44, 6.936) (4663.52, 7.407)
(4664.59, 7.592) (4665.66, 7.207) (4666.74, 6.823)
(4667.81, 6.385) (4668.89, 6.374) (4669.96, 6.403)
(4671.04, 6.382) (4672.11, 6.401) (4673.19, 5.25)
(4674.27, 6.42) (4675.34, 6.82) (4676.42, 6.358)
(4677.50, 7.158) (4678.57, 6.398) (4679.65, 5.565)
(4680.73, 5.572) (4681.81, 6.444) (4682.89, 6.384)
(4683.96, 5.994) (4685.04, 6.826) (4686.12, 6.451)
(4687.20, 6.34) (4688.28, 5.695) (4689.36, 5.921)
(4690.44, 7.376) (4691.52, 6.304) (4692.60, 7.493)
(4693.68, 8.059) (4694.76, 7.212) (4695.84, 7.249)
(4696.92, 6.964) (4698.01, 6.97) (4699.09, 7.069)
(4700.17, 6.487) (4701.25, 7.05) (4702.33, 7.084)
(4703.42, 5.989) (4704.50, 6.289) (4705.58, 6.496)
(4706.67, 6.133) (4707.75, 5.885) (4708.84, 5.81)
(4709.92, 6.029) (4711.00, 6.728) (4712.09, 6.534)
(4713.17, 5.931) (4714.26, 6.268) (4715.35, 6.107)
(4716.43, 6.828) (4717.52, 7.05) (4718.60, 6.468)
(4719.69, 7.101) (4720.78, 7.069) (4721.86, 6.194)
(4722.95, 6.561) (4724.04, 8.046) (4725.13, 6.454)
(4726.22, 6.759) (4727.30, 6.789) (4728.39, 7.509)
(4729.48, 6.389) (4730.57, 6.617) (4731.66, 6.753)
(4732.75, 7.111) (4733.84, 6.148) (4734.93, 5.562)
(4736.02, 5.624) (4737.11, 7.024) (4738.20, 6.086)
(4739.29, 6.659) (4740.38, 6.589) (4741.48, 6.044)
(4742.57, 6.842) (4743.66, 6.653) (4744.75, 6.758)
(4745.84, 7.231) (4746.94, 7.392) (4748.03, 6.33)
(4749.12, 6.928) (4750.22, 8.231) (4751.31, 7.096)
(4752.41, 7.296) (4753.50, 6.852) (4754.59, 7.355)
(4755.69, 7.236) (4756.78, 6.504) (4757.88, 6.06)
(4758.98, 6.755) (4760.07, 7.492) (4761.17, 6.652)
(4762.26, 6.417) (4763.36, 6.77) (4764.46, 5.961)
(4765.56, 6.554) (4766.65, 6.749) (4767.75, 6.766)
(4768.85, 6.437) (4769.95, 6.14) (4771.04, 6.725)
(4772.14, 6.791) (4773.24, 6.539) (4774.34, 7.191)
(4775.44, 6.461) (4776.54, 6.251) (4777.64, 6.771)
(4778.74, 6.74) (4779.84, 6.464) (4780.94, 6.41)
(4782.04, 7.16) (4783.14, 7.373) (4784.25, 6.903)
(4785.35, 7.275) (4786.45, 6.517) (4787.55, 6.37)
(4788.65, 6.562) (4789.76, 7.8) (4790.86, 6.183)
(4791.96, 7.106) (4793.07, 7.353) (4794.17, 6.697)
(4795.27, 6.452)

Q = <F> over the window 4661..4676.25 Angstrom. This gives 6.61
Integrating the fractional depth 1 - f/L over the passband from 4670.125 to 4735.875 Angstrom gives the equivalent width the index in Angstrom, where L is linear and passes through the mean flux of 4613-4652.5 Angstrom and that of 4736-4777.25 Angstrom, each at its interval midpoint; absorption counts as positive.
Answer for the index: 1.47 Angstrom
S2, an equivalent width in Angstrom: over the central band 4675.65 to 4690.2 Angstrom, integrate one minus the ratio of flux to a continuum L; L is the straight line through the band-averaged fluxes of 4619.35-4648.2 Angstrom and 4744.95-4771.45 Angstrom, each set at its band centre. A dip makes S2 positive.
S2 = 1.03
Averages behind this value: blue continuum 6.69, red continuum 6.83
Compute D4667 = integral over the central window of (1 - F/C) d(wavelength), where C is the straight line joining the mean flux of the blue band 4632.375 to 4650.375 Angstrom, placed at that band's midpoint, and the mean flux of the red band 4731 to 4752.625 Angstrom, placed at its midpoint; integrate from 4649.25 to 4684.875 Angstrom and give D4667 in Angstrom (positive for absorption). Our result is 1.0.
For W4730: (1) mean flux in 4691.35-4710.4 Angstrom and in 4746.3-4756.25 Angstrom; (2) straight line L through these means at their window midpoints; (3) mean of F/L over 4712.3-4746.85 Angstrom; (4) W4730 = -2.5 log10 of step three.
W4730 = 0.06 mag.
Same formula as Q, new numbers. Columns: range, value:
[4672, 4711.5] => 6.51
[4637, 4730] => 6.62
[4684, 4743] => 6.6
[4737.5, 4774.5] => 6.76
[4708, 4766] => 6.68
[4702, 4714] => 6.25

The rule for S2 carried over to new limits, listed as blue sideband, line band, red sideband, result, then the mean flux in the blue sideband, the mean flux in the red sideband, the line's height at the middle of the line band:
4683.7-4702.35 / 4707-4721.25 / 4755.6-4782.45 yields 0.68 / 6.81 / 6.63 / 6.76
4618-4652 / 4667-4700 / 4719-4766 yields 0.78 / 6.66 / 6.75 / 6.7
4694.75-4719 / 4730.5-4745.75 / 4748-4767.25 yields 0.58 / 6.54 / 6.86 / 6.74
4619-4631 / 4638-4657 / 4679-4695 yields 0.11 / 6.69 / 6.49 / 6.62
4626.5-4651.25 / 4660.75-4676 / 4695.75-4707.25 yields 0.23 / 6.75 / 6.68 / 6.72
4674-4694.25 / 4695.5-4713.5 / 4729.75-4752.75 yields 0.18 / 6.51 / 6.7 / 6.58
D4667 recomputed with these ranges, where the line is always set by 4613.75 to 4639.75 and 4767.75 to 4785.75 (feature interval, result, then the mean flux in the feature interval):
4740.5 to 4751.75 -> -0.37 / 6.93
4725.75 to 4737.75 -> 0.26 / 6.57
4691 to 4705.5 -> -0.49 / 6.93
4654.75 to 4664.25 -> -0.27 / 6.88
